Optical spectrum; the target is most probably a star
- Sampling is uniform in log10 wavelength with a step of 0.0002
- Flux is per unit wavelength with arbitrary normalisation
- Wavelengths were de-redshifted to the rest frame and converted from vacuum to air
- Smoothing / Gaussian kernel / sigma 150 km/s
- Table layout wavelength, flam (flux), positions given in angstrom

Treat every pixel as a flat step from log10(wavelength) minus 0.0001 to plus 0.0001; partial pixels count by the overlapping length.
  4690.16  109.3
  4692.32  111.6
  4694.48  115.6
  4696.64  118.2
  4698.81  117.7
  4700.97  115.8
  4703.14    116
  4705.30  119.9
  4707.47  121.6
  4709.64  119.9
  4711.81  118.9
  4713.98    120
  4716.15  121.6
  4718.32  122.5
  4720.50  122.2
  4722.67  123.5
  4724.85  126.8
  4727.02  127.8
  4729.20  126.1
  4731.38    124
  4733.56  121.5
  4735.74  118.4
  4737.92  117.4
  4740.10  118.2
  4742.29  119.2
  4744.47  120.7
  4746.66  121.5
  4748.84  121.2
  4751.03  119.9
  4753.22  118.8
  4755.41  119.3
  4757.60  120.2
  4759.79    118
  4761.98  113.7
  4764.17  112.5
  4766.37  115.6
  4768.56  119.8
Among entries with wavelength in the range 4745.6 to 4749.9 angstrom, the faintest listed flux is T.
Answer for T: 121.2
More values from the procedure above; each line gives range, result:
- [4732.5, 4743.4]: 117.4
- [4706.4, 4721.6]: 118.9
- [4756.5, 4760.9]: 118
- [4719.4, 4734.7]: 121.5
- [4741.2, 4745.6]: 119.2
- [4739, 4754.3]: 118.2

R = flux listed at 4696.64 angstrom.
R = 118.2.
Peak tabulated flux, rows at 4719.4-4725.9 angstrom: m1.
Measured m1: 126.8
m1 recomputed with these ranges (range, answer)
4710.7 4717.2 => 121.6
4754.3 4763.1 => 120.2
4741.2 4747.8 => 121.5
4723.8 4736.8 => 127.8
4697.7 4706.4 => 119.9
